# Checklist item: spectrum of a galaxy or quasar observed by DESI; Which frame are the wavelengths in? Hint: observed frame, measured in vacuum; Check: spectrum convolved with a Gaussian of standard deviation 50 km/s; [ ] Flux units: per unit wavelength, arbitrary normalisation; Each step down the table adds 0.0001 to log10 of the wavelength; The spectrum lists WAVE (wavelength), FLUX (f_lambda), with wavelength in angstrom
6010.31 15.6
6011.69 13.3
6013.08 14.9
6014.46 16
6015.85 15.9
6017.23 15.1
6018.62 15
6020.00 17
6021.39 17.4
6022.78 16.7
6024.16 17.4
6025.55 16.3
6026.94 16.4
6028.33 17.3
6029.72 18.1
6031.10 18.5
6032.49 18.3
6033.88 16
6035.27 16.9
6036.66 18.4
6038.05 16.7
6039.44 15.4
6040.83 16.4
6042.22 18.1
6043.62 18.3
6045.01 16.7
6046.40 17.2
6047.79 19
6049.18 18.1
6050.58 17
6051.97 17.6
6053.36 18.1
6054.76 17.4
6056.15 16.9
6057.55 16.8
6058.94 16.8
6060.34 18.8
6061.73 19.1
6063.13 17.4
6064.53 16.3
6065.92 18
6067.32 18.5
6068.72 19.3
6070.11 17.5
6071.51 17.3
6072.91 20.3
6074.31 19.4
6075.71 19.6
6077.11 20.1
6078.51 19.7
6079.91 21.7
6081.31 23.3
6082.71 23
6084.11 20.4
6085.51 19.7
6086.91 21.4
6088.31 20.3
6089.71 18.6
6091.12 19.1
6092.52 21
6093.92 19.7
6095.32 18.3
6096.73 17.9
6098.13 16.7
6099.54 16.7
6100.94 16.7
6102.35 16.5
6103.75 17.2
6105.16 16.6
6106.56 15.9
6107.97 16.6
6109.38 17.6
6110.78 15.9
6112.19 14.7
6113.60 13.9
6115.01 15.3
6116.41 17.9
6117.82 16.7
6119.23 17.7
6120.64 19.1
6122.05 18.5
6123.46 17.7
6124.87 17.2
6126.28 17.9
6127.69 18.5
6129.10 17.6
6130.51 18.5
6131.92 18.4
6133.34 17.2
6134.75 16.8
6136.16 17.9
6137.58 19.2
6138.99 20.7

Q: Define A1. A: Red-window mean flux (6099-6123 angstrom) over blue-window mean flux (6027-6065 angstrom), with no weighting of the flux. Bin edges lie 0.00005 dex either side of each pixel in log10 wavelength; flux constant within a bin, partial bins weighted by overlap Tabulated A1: 1.0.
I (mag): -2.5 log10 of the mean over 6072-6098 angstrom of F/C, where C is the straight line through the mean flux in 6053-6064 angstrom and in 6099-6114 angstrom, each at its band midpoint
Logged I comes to -0.19 mag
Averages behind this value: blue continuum 17.6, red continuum 16.3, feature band 20.1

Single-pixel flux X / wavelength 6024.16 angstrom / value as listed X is 17.4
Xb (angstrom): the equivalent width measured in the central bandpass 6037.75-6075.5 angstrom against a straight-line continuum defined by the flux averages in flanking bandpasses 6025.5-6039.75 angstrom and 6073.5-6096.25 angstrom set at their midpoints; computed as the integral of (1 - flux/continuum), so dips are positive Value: 1.77 angstrom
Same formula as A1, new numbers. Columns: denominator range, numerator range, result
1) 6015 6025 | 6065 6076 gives 1.14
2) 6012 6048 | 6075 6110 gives 1.13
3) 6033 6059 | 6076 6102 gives 1.14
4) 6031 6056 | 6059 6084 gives 1.11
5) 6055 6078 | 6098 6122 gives 0.91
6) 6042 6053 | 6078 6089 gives 1.20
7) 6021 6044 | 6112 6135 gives 1.01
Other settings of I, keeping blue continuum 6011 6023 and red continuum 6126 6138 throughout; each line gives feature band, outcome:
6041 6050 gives -0.10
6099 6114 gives 0.08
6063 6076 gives -0.10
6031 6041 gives -0.06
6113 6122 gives 0.05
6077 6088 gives -0.24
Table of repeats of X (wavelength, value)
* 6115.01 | 15.3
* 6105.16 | 16.6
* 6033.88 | 16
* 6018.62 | 15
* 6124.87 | 17.2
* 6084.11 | 20.4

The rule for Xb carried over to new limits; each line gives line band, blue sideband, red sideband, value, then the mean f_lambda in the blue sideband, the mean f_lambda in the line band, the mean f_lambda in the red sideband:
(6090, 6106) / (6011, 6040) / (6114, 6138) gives -0.4 angstrom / 16.5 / 17.9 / 17.7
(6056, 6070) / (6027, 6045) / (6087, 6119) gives -0.4 angstrom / 17.3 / 17.8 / 17.3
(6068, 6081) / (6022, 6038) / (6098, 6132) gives -1.8 angstrom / 17.3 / 19.5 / 17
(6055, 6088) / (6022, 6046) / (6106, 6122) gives -4.5 angstrom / 17.2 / 19.2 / 16.6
